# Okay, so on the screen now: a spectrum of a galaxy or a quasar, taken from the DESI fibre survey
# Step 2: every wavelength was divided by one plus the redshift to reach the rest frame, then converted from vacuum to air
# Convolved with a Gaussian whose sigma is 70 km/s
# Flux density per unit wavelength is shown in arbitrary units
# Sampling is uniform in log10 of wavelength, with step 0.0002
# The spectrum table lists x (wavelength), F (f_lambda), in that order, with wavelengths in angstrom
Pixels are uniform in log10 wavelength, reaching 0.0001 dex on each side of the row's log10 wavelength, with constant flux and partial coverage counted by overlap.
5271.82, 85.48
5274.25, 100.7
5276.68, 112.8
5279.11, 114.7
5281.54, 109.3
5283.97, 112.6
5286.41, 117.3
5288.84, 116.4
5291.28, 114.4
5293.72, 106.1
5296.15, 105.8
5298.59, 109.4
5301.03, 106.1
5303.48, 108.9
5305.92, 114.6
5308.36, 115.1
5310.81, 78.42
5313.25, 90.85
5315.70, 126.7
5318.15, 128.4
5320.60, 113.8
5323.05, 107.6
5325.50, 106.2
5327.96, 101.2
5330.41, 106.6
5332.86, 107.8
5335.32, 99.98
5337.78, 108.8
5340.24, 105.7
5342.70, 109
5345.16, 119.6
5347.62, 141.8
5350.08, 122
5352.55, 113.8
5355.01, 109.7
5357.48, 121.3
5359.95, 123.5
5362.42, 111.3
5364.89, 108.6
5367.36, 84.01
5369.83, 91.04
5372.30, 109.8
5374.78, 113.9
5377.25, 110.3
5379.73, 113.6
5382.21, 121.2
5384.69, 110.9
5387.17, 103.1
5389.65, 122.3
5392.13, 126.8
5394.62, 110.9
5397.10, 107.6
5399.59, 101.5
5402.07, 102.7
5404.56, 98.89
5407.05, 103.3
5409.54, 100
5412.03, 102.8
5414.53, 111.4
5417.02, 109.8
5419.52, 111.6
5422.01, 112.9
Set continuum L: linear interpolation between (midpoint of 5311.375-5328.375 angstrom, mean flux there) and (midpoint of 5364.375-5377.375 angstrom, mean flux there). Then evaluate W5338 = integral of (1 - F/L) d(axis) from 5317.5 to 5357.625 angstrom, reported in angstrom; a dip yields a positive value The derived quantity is -2.11 angstrom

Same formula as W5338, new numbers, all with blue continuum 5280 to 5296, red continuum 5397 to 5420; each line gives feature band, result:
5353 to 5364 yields -0.84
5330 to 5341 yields 0.36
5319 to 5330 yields 0.21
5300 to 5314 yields 1.06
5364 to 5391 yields -0.41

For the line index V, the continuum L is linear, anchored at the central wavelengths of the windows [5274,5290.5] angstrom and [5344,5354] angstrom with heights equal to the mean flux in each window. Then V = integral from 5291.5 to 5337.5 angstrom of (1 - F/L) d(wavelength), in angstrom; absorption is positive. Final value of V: 4.1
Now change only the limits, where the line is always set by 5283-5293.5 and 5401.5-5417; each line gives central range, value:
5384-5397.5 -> -1.12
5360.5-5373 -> 0.66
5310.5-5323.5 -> 0.24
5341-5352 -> -1.27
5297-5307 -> 0.31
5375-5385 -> -0.75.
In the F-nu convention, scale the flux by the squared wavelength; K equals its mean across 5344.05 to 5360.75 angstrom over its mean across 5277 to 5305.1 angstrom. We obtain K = 1.1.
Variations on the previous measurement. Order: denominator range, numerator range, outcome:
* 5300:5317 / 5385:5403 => 1.08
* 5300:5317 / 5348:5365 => 1.13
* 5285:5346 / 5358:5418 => 1.02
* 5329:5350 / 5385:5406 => 0.99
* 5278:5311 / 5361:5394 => 1.03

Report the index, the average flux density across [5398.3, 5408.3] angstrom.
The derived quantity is 102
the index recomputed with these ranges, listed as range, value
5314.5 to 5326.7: 117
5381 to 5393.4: 117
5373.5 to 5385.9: 114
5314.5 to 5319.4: 127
